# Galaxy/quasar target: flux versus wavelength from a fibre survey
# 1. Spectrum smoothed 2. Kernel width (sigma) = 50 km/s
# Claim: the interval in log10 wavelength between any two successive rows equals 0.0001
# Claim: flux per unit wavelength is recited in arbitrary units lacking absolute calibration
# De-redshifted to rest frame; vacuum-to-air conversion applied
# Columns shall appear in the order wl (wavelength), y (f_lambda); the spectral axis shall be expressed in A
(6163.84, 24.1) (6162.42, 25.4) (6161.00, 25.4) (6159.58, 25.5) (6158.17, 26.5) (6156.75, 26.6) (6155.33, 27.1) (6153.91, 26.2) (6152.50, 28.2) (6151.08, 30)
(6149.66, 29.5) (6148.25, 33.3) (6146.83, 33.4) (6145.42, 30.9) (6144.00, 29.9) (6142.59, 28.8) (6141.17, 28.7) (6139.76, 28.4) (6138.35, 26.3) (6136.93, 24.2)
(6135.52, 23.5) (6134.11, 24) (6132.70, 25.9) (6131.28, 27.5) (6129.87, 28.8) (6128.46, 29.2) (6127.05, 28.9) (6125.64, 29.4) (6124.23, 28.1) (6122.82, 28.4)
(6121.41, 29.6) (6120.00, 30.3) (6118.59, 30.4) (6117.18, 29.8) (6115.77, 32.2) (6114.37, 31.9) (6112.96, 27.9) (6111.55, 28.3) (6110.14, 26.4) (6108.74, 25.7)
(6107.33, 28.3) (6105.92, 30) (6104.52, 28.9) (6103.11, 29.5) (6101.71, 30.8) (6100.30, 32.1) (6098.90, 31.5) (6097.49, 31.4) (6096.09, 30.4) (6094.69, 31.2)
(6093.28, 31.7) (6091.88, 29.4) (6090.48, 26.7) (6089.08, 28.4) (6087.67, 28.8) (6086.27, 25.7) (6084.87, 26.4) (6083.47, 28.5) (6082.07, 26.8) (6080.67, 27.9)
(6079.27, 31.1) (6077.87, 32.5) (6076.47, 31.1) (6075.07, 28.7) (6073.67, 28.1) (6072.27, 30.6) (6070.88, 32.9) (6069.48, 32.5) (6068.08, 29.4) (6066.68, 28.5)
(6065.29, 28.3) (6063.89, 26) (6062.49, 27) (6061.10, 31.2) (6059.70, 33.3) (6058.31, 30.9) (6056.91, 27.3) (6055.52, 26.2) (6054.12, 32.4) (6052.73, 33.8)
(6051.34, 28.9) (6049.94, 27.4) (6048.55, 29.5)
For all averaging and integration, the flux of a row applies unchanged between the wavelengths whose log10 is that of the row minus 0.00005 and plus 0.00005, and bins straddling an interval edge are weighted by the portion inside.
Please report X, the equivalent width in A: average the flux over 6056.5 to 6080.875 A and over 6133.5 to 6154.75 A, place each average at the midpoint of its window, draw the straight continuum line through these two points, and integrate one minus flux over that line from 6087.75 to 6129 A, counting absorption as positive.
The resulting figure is -0.6 A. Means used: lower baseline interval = 29.9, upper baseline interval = 28.4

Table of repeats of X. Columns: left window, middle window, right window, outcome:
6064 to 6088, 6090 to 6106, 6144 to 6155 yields -0.48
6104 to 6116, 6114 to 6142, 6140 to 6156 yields 0.86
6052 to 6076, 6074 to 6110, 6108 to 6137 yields -0.28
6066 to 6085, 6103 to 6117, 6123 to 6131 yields 0.09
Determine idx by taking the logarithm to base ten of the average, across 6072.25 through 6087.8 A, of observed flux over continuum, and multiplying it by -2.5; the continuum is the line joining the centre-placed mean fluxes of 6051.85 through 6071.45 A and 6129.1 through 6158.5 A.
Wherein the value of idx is 0.028 mag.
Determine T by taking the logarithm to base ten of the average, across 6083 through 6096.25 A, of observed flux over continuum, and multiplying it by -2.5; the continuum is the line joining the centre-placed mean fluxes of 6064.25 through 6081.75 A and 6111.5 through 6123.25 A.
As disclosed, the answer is 0.049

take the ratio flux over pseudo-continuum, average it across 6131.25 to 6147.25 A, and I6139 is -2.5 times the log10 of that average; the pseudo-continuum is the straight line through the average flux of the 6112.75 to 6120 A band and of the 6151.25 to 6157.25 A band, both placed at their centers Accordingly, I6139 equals 0.04 mag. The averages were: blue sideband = 30.6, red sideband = 27.3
